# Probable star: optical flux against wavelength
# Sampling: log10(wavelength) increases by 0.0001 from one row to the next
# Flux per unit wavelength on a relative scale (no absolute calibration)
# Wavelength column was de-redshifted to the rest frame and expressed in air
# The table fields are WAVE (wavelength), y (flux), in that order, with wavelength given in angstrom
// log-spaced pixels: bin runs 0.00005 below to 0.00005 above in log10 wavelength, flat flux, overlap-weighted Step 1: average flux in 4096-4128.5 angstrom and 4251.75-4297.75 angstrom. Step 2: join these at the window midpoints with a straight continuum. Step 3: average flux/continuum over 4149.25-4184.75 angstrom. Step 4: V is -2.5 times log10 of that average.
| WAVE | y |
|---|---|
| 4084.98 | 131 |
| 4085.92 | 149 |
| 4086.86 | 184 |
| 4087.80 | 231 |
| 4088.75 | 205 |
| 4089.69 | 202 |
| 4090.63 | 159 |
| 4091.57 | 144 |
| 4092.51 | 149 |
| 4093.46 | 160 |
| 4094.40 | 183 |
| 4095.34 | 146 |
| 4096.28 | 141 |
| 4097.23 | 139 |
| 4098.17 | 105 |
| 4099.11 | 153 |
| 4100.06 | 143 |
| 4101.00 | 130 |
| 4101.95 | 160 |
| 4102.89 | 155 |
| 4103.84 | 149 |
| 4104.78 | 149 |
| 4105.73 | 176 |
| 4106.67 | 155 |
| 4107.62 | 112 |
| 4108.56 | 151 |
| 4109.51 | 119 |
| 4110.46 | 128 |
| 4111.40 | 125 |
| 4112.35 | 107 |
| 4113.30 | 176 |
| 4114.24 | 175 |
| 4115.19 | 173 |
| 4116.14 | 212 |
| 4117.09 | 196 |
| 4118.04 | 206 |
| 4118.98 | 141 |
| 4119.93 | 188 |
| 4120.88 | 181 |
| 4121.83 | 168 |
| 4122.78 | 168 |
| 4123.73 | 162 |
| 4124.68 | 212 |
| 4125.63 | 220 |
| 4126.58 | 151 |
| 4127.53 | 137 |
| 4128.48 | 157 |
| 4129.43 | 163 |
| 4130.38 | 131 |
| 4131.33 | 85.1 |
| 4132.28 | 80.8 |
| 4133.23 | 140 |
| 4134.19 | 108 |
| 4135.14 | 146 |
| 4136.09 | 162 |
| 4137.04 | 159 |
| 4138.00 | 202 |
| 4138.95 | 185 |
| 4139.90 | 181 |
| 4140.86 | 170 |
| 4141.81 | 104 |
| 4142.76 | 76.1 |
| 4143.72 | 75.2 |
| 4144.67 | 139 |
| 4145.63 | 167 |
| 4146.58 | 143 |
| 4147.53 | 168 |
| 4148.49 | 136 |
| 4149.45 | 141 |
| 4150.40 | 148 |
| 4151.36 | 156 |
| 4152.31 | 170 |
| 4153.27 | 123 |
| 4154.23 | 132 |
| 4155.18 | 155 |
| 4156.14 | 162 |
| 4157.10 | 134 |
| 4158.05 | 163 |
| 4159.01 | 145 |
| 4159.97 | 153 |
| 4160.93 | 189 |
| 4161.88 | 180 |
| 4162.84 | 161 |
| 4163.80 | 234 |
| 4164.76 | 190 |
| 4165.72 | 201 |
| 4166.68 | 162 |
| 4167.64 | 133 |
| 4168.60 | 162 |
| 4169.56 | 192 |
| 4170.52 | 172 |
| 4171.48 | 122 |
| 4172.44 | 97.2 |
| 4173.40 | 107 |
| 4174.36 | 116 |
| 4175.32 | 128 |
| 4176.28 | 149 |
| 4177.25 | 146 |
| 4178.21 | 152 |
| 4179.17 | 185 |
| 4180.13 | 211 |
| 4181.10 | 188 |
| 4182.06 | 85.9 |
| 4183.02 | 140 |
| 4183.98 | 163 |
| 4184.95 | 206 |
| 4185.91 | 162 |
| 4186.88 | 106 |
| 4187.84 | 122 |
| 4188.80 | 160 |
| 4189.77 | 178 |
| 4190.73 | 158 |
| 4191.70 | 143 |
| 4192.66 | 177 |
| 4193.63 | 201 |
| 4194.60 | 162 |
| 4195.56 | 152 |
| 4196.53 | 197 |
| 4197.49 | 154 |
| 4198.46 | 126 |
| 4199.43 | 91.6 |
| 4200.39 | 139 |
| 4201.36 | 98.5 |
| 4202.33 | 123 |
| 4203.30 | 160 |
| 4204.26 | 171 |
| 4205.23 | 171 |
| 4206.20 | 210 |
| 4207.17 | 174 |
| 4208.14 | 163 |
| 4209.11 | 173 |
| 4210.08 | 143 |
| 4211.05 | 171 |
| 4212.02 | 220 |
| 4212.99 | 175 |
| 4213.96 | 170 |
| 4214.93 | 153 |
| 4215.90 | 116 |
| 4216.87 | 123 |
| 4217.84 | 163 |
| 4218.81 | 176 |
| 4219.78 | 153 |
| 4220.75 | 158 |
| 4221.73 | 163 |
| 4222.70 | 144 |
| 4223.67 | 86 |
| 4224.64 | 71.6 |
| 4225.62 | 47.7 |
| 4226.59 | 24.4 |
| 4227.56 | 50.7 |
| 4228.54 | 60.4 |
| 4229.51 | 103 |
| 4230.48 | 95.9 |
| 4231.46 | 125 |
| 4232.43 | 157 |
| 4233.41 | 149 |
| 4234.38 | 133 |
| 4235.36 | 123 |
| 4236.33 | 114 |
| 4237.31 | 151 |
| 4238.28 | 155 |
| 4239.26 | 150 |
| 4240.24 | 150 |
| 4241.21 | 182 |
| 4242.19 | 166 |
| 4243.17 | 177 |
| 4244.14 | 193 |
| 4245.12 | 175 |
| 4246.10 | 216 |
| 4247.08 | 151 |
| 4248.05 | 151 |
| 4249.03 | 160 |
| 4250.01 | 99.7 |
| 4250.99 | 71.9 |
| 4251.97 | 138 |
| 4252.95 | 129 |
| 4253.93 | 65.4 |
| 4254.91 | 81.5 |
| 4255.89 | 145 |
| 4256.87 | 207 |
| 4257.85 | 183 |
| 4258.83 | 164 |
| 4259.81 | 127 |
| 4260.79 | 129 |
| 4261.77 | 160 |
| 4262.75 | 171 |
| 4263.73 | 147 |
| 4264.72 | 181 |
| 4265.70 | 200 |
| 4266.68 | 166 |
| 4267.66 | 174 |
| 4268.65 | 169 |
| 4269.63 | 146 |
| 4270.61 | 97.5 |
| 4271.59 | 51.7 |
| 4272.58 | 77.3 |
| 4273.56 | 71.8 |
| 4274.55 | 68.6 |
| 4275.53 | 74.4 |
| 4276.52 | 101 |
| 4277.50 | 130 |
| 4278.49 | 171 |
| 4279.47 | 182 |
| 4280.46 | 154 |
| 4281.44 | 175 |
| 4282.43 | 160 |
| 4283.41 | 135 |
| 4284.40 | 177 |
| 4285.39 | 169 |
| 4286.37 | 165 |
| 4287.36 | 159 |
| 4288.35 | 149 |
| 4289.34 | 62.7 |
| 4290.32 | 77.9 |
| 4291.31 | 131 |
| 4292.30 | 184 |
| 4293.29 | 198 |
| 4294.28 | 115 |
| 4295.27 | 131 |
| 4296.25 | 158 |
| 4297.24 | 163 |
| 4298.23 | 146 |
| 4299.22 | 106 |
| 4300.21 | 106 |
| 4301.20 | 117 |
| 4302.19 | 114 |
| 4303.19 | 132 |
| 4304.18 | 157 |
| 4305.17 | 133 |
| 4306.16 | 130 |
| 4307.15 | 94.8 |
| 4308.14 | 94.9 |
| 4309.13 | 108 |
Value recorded -0.029 mag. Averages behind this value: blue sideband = 158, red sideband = 140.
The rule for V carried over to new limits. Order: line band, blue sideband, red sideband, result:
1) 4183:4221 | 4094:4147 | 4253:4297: -0.09 mag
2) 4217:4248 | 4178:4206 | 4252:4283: 0.08 mag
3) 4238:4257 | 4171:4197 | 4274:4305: -0.03 mag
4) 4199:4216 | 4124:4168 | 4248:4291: -0.10 mag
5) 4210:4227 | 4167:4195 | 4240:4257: 0.09 mag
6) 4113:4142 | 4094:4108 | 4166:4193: -0.11 mag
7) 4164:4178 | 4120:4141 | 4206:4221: 0.08 mag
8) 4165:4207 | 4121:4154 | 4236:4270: -0.02 mag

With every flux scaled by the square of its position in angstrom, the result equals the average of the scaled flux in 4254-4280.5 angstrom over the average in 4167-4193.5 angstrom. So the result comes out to 0.94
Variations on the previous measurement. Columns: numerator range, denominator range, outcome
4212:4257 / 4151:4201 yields 0.89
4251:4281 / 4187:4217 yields 0.88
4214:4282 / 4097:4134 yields 0.94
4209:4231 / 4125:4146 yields 0.92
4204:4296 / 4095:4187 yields 0.97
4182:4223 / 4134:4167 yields 1.03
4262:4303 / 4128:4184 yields 0.98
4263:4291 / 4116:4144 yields 0.94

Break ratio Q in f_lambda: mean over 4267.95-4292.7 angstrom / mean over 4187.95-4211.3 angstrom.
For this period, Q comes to 0.82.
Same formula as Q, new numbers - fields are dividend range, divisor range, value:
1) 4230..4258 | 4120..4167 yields 0.93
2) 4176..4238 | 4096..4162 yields 0.95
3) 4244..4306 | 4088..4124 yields 0.88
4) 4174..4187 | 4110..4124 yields 0.92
